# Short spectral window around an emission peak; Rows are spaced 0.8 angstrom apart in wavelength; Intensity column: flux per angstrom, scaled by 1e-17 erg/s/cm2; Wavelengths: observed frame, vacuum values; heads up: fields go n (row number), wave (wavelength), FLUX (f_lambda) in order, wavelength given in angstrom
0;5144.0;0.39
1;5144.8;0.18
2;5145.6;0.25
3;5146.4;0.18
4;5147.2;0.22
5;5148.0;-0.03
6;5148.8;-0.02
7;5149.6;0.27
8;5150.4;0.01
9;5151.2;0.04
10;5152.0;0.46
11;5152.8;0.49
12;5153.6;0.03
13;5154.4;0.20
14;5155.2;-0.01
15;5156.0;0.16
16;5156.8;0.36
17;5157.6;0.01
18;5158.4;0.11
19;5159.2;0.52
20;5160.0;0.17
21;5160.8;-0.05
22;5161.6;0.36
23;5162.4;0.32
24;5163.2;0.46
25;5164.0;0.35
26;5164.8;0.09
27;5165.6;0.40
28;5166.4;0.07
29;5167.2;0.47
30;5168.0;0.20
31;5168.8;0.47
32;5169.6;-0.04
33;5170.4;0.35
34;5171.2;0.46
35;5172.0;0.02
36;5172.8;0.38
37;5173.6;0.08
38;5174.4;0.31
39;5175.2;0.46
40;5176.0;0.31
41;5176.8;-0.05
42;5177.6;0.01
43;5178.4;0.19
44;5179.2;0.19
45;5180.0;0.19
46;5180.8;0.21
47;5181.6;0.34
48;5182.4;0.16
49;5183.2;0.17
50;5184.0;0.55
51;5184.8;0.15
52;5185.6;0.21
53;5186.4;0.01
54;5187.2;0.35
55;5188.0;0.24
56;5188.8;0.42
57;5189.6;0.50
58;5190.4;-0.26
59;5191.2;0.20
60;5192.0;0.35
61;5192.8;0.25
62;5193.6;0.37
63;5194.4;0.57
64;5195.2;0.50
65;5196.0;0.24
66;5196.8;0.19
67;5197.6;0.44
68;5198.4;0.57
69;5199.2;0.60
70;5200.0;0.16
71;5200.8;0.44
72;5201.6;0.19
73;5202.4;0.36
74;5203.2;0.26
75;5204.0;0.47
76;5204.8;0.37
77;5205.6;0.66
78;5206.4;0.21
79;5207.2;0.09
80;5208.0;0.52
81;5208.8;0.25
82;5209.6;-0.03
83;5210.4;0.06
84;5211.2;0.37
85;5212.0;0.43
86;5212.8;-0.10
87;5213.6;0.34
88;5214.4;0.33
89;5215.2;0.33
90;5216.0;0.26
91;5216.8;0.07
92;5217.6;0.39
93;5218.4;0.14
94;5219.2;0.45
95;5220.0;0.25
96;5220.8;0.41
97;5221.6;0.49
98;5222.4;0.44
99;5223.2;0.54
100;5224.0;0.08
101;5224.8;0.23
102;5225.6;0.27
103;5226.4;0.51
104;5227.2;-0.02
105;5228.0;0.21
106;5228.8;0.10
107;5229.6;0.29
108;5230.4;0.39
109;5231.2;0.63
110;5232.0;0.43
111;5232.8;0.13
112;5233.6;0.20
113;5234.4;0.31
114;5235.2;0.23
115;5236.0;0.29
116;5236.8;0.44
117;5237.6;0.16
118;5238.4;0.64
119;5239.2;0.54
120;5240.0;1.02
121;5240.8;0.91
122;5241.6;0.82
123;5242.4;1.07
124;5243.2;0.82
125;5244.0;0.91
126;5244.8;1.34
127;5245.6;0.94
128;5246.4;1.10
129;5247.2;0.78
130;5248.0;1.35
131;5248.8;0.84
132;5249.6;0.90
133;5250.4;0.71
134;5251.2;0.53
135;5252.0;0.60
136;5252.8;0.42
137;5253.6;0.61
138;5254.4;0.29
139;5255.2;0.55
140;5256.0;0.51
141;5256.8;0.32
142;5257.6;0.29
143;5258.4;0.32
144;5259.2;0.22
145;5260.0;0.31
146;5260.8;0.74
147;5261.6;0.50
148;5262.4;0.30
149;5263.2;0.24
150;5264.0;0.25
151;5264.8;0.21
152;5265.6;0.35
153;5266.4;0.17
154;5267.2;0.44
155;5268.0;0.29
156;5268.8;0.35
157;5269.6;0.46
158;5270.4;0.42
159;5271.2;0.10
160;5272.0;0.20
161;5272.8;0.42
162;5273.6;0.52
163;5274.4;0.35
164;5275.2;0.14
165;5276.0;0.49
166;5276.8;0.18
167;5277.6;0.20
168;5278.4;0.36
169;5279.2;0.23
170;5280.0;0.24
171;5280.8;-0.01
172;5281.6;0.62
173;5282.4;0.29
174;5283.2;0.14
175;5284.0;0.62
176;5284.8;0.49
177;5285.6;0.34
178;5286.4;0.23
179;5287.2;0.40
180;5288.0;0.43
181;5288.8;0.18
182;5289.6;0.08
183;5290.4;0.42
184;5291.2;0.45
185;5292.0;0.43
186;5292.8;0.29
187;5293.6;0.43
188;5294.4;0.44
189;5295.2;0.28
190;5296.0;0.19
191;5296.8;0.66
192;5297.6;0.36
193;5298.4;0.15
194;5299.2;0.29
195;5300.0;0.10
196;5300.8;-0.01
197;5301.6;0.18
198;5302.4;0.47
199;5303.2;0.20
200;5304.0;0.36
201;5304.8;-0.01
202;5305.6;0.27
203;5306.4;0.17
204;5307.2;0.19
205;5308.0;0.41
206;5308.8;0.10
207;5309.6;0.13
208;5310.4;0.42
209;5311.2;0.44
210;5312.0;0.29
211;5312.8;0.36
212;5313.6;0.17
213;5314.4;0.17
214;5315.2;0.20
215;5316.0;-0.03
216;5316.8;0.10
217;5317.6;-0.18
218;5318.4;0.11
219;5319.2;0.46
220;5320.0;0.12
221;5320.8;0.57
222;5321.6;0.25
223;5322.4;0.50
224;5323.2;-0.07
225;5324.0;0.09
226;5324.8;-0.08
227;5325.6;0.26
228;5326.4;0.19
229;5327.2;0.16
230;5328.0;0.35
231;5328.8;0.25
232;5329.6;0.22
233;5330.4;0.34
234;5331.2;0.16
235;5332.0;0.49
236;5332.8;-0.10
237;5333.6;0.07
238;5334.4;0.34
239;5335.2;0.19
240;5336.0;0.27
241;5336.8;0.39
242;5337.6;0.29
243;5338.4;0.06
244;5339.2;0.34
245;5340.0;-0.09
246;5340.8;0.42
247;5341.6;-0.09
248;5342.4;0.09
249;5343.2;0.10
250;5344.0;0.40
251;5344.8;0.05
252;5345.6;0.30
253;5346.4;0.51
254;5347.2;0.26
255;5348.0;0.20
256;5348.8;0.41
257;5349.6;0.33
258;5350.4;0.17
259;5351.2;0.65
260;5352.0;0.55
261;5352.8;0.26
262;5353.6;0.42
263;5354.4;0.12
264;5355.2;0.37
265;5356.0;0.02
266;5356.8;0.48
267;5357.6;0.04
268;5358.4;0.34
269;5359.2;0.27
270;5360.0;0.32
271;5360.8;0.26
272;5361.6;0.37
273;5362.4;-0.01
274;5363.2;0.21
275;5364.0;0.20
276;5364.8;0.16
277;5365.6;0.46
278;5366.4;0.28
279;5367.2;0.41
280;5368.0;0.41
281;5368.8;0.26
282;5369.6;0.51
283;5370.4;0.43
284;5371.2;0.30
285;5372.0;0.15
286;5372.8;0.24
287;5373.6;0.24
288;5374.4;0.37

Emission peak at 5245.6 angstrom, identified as C III] 1909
